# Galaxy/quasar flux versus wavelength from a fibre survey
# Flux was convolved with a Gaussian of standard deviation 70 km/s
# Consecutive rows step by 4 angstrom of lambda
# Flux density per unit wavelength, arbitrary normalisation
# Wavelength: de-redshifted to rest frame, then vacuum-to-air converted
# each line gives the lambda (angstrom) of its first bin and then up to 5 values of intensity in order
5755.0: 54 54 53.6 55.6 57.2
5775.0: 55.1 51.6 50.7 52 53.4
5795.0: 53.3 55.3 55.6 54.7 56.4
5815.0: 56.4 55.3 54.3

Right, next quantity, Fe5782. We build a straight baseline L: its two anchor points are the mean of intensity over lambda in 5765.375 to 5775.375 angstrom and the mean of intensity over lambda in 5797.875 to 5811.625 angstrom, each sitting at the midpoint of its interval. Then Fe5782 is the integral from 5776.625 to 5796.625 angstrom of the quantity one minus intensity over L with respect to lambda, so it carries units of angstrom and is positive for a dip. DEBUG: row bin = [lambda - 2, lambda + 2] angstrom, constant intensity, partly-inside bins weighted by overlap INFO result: 1.3 angstrom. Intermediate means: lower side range 56.1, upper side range 55.4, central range 52.2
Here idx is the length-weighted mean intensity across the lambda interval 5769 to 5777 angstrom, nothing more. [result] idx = 56.2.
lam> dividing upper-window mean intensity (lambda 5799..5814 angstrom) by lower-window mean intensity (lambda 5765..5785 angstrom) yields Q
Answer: 1.03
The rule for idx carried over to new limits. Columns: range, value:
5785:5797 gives 52.9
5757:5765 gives 53.8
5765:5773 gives 56.4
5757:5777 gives 55.1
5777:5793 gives 51.9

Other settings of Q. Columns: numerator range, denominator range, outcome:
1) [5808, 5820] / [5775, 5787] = 1.08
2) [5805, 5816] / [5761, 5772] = 1.01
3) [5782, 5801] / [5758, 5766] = 0.98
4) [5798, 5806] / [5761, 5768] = 1.02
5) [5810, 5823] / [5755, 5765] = 1.04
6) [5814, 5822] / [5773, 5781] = 1.04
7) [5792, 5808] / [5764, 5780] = 0.99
